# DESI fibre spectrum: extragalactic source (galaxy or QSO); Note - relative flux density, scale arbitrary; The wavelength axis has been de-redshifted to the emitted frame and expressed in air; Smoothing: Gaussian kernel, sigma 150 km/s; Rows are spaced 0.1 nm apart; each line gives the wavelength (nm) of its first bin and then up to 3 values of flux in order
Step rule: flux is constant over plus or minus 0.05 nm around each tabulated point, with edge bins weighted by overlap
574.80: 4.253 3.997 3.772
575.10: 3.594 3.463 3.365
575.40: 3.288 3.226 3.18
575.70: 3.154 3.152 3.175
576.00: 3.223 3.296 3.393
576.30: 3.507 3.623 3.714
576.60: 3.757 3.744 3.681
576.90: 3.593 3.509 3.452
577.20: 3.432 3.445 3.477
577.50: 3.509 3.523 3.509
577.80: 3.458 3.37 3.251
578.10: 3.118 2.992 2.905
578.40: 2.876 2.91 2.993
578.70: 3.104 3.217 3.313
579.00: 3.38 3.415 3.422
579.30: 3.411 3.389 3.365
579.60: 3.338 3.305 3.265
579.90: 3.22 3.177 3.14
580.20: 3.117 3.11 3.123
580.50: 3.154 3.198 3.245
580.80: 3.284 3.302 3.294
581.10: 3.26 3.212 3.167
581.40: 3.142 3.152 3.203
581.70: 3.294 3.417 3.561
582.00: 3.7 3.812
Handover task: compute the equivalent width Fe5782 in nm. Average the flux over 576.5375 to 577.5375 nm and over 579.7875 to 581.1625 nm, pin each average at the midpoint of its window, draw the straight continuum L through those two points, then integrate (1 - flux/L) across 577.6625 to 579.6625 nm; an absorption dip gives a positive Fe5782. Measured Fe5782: 0.09 nm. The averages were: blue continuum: 3.56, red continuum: 3.2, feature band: 3.24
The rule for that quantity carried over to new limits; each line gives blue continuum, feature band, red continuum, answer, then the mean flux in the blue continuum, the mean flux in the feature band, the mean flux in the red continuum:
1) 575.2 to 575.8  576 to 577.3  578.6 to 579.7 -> -0.11 nm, 3.25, 3.54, 3.32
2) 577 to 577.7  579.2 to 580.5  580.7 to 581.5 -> 0.03 nm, 3.48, 3.25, 3.23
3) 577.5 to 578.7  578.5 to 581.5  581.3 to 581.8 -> -0.03 nm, 3.18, 3.24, 3.22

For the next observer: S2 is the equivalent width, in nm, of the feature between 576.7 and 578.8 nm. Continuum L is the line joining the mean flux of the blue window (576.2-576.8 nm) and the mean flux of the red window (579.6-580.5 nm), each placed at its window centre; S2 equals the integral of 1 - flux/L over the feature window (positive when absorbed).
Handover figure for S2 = 0.11 nm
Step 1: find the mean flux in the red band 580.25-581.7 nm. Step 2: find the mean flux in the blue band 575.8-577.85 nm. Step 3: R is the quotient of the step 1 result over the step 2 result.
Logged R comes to 0.9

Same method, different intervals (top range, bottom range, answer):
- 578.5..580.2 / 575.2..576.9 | 0.96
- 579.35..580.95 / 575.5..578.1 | 0.94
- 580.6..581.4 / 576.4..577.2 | 0.89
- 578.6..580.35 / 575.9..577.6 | 0.93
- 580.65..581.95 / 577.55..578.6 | 1.03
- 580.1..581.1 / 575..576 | 0.97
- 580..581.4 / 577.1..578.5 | 0.97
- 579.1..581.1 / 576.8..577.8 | 0.93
